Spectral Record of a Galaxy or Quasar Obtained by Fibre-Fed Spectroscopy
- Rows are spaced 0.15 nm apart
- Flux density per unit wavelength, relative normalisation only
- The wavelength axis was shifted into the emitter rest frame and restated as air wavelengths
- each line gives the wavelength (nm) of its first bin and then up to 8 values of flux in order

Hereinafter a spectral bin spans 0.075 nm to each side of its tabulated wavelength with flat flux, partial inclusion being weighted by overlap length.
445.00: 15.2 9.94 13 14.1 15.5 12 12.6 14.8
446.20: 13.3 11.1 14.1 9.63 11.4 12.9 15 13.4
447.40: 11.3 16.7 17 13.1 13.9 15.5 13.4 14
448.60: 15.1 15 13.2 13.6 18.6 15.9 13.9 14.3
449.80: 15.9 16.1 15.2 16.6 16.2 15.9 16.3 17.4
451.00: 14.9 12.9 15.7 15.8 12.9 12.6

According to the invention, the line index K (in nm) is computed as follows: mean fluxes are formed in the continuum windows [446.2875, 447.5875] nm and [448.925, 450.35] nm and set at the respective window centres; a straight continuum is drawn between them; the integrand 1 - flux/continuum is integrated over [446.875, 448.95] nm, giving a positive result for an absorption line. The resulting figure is -0.08 nm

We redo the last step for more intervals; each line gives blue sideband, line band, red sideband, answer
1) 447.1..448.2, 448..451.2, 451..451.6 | -0.16 nm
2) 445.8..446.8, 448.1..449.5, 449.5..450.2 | -0.04 nm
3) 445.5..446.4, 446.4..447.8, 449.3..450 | 0.05 nm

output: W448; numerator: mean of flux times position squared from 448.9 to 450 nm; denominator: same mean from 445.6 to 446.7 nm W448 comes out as 1.22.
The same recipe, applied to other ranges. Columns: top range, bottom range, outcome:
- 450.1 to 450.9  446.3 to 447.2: 1.34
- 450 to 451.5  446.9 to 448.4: 1.12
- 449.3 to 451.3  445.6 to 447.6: 1.21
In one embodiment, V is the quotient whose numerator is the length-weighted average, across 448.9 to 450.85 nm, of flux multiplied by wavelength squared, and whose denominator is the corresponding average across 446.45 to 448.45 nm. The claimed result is 1.2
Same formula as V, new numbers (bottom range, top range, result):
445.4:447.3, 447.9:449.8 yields 1.14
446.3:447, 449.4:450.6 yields 1.33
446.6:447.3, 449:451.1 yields 1.28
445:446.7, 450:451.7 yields 1.22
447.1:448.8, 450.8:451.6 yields 1.06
